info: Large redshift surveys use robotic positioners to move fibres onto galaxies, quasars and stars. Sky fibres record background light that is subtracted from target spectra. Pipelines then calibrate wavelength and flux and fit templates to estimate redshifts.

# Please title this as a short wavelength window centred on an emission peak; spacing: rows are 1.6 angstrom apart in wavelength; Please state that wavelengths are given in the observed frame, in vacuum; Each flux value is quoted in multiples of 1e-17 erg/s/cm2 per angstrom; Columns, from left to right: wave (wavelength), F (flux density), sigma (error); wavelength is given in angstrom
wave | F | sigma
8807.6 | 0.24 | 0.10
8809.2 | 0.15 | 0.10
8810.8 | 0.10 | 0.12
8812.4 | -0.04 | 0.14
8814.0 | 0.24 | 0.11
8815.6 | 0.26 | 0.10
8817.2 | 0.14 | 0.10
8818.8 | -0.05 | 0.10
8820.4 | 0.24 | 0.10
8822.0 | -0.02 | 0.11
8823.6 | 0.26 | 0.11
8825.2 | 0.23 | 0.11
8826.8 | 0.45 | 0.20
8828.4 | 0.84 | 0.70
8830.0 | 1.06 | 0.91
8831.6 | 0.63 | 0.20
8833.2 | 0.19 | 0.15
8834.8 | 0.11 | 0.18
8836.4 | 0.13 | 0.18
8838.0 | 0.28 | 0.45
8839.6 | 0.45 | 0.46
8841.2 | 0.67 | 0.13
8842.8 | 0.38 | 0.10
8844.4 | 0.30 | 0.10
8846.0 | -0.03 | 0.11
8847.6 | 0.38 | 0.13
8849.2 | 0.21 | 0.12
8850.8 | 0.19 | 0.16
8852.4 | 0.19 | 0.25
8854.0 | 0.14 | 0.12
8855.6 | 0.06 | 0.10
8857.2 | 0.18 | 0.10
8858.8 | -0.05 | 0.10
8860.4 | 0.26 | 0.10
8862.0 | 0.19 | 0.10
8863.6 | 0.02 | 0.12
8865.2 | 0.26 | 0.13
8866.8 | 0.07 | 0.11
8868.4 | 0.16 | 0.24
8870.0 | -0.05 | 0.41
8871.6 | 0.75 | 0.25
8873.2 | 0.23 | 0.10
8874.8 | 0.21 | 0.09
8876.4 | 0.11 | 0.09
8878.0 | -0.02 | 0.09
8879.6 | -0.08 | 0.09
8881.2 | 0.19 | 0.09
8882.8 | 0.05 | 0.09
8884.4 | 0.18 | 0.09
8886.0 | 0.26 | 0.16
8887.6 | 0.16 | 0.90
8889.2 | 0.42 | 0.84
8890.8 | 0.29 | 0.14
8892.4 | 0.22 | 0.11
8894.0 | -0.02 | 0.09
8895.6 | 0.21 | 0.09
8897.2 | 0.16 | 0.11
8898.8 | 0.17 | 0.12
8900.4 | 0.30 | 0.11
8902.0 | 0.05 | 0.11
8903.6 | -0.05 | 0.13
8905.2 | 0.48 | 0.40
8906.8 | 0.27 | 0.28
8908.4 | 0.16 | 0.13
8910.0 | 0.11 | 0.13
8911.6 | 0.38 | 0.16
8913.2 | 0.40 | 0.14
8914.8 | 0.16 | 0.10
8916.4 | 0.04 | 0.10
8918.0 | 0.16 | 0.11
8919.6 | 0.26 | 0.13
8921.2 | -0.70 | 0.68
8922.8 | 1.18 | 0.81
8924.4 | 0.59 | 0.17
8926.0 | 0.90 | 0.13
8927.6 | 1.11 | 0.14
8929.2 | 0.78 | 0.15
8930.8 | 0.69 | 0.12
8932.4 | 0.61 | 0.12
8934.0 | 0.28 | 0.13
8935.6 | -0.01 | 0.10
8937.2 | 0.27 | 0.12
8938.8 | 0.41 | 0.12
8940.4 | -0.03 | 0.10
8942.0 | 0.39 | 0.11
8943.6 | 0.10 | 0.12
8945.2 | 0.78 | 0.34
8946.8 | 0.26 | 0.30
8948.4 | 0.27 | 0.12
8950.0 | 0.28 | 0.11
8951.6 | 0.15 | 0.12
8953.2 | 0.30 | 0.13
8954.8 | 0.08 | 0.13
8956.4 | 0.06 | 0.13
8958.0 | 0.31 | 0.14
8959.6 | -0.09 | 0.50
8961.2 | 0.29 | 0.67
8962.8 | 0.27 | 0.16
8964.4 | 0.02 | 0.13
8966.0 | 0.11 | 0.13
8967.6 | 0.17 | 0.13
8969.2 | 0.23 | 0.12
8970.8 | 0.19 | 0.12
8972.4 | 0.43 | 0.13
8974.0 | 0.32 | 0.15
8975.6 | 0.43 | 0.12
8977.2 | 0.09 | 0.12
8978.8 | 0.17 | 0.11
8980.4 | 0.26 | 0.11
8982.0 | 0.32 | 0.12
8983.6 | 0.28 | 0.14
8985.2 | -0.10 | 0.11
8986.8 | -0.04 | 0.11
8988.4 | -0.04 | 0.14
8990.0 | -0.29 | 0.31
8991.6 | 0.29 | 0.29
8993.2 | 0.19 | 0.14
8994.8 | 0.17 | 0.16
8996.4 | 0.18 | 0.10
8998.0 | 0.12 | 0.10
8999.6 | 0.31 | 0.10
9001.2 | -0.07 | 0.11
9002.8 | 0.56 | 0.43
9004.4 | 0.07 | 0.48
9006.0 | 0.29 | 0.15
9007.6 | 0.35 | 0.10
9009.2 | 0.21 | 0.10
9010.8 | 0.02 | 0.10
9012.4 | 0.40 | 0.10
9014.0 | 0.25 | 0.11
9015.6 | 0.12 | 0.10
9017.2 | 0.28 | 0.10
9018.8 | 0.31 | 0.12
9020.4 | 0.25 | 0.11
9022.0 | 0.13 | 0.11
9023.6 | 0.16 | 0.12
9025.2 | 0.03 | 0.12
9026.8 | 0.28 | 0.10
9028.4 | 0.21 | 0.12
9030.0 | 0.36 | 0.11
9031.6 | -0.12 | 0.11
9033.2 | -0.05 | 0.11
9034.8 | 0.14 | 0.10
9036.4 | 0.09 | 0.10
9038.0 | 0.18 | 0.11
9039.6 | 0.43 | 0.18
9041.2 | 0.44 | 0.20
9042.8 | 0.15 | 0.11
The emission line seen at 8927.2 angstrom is [O III] 5007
